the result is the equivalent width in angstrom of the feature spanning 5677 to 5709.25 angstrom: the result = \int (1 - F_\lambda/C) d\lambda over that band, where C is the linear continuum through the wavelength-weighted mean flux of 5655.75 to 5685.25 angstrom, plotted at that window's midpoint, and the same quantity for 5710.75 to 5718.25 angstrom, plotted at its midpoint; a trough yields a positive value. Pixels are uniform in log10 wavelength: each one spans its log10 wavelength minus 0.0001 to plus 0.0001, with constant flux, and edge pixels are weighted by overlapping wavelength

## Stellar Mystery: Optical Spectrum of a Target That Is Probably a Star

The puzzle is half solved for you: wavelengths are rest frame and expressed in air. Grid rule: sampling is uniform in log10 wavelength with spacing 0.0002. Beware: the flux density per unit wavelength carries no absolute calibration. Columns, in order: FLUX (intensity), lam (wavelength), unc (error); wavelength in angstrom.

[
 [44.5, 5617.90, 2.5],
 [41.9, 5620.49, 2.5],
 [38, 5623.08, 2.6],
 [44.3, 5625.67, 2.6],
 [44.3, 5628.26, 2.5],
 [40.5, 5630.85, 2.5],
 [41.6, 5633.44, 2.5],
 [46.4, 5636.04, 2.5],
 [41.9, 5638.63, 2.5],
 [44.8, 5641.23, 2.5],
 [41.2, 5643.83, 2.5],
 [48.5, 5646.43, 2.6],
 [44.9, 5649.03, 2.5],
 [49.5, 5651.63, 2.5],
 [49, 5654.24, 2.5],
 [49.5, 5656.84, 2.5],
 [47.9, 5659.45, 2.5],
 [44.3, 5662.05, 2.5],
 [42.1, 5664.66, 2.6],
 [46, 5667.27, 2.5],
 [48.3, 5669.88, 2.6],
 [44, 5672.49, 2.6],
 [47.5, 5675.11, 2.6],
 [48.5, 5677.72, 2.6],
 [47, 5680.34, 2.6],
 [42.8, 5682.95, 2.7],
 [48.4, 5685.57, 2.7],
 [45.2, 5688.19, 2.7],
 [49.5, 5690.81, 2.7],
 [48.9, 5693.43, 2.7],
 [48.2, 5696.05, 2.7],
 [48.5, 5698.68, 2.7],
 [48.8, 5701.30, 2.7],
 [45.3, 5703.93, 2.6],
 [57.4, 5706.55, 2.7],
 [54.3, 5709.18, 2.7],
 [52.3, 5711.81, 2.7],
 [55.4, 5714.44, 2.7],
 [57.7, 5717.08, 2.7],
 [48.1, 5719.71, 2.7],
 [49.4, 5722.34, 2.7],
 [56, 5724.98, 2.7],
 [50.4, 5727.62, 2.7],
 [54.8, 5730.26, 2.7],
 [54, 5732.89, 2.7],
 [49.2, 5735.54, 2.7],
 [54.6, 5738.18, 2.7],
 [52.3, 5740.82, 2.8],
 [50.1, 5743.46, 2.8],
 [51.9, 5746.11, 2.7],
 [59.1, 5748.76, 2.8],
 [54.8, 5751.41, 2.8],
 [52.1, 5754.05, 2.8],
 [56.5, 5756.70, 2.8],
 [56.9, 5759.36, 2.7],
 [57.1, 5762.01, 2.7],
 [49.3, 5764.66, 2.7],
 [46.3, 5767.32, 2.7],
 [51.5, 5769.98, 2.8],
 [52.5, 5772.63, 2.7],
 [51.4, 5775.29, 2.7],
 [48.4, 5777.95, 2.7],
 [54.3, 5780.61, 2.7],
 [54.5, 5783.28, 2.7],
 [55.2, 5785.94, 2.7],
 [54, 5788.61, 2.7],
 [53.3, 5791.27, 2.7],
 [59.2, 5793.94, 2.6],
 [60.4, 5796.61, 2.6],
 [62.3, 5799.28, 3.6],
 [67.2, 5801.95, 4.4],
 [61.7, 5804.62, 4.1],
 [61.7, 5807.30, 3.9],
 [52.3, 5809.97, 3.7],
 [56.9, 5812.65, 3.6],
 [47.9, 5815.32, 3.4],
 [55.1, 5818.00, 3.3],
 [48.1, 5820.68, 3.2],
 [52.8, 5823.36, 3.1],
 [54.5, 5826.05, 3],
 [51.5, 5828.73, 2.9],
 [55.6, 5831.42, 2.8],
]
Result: 1.5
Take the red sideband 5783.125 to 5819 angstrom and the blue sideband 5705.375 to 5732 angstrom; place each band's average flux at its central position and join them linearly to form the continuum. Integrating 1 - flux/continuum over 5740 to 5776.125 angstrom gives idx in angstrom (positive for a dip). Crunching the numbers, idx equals 1.5 angstrom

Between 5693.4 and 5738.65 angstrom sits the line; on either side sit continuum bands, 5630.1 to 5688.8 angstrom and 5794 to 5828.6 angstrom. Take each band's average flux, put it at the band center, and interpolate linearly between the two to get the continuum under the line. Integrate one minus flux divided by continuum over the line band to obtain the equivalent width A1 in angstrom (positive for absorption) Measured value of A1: -1.9 angstrom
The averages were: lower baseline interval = 45.7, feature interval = 51.9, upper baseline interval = 56.6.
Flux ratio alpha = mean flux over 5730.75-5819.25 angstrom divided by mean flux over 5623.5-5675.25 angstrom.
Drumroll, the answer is 1.2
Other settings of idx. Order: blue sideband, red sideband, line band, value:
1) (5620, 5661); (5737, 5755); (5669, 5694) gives 0.6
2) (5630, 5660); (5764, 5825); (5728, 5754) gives -0.9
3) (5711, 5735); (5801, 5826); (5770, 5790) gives 0.7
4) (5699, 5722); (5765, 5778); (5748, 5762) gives -1.4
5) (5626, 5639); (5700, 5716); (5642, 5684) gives 0.4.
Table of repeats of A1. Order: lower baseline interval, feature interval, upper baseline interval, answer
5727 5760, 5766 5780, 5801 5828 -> 1.1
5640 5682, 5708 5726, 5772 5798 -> -1.2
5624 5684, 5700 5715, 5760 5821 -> -0.9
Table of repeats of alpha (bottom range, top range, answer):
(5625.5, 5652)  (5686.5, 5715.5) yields 1.14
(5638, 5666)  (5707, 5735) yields 1.16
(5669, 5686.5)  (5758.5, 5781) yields 1.11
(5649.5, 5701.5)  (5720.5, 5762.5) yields 1.14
